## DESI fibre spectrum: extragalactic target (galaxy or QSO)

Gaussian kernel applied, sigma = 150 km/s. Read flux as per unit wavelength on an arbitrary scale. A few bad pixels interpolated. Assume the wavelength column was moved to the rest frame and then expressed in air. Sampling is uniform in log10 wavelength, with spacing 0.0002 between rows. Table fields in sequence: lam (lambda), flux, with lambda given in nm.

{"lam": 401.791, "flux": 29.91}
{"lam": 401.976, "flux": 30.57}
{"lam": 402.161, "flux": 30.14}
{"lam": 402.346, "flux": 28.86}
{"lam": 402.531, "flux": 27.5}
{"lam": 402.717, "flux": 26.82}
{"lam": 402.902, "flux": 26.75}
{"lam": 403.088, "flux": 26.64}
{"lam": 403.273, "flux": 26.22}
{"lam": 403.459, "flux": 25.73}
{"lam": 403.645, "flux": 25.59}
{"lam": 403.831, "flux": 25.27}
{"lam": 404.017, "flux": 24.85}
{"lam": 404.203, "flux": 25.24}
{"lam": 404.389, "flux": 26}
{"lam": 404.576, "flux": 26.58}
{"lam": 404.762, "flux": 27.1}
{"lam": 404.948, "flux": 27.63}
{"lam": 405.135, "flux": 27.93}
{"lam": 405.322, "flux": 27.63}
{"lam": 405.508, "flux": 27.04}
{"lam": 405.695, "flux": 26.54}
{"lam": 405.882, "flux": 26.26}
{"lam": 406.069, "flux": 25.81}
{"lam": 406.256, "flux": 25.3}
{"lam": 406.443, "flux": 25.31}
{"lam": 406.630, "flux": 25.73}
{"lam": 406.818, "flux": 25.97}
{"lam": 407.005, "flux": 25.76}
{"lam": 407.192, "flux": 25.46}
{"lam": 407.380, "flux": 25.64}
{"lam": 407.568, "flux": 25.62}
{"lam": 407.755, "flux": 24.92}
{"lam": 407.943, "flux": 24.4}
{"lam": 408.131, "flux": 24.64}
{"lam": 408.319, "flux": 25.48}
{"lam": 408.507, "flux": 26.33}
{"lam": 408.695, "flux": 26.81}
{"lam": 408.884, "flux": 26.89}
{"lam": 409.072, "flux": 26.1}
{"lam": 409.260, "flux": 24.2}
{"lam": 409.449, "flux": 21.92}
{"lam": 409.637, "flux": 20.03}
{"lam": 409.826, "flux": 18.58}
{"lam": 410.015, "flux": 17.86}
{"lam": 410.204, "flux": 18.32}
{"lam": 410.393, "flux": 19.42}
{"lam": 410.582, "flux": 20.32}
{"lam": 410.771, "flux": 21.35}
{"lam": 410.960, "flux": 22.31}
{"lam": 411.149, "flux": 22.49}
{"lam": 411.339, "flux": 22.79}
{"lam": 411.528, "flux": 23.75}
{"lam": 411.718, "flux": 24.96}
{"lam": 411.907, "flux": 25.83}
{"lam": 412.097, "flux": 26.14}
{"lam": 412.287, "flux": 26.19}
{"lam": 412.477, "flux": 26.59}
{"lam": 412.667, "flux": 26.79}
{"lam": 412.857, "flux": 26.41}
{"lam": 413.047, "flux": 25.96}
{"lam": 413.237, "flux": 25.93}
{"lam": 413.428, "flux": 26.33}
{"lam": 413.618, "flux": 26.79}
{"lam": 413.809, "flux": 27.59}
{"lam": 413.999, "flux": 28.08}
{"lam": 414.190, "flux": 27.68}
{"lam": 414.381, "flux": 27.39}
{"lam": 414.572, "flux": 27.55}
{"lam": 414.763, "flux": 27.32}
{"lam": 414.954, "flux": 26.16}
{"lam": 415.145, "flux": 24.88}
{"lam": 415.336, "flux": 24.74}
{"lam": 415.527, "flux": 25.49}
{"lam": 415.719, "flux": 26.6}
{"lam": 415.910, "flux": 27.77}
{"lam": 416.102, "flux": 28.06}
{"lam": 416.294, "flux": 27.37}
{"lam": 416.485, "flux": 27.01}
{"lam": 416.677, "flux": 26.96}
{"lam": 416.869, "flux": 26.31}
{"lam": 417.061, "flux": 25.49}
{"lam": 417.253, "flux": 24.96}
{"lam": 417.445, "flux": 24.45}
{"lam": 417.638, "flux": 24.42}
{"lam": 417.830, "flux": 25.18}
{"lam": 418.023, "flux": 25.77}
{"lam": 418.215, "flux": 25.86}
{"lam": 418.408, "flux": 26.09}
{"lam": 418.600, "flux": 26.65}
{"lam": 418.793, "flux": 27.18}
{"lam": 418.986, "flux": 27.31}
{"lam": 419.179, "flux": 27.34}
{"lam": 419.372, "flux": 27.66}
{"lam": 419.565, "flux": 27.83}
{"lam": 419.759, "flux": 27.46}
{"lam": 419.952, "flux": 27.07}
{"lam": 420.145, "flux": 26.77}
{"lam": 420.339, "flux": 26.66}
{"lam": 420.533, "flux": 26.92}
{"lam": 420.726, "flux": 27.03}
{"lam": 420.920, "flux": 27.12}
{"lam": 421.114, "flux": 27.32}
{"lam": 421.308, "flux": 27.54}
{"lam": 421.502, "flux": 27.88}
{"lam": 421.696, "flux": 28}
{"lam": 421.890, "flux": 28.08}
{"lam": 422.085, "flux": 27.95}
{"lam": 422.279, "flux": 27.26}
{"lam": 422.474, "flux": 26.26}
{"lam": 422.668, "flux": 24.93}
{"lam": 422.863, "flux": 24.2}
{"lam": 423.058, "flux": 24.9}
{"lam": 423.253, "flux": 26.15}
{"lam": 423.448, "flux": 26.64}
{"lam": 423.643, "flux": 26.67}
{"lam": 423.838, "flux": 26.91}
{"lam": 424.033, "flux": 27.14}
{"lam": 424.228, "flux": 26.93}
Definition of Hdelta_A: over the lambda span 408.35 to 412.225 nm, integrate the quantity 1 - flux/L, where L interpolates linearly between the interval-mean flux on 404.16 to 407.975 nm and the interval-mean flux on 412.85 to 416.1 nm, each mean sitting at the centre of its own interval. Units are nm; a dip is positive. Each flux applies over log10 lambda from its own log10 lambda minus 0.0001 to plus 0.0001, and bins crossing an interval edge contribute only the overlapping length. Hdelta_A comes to 0.51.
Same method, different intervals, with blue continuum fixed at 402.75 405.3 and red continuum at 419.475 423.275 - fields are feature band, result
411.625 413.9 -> 0.026 nm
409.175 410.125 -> 0.217 nm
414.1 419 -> 0.074 nm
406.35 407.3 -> 0.027 nm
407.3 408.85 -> 0.054 nm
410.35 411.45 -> 0.206 nm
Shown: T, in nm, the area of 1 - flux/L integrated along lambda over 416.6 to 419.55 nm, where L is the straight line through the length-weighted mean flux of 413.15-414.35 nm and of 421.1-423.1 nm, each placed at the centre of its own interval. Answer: 0.08 nm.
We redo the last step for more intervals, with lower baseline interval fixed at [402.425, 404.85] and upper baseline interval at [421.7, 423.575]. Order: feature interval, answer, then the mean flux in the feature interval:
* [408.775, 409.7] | 0.08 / 24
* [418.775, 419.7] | -0.04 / 27.5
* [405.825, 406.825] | 0.02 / 25.7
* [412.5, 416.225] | -0.06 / 26.7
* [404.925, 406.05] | -0.04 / 27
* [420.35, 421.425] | -0.03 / 27.2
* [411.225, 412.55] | 0.06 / 25.1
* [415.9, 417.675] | 0.00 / 26.3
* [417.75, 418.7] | 0.01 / 25.9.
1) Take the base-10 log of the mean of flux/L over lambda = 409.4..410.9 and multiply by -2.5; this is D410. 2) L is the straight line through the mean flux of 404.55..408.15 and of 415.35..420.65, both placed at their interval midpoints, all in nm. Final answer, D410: 0.31 mag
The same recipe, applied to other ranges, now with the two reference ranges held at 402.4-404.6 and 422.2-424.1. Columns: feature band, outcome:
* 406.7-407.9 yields 0.025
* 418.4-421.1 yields -0.042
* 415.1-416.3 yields -0.013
